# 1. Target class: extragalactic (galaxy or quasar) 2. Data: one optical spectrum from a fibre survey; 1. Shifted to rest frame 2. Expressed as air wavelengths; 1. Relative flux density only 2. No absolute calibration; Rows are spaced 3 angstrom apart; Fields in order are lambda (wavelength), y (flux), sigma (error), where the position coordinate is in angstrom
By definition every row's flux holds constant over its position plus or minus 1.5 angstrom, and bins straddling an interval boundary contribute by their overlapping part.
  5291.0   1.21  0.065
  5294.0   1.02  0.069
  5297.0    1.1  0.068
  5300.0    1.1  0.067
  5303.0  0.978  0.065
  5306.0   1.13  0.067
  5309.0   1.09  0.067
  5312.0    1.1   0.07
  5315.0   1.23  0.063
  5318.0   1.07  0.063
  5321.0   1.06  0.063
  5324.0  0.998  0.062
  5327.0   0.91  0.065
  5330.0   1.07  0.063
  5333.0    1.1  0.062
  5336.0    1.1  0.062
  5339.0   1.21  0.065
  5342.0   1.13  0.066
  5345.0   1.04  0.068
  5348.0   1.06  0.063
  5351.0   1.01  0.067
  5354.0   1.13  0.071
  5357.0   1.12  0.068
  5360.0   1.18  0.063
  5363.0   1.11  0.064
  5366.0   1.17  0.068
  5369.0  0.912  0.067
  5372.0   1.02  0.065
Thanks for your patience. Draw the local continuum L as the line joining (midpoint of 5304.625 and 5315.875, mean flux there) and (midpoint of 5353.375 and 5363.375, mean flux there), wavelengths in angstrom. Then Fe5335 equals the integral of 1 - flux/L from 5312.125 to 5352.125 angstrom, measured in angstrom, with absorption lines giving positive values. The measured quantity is 2.0 angstrom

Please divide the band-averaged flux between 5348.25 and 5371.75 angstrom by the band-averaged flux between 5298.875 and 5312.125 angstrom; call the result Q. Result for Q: 1.0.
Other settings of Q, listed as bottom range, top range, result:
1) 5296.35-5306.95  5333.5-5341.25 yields 1.07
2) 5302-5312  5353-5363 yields 1.06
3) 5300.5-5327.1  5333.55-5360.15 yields 1.03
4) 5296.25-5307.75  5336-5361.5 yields 1.03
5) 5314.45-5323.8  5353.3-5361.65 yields 1.05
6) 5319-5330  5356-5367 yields 1.14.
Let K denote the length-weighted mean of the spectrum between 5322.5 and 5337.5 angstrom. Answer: 1.04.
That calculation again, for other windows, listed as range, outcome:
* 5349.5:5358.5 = 1.09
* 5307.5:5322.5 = 1.11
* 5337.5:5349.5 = 1.11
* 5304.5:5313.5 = 1.11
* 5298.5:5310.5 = 1.07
